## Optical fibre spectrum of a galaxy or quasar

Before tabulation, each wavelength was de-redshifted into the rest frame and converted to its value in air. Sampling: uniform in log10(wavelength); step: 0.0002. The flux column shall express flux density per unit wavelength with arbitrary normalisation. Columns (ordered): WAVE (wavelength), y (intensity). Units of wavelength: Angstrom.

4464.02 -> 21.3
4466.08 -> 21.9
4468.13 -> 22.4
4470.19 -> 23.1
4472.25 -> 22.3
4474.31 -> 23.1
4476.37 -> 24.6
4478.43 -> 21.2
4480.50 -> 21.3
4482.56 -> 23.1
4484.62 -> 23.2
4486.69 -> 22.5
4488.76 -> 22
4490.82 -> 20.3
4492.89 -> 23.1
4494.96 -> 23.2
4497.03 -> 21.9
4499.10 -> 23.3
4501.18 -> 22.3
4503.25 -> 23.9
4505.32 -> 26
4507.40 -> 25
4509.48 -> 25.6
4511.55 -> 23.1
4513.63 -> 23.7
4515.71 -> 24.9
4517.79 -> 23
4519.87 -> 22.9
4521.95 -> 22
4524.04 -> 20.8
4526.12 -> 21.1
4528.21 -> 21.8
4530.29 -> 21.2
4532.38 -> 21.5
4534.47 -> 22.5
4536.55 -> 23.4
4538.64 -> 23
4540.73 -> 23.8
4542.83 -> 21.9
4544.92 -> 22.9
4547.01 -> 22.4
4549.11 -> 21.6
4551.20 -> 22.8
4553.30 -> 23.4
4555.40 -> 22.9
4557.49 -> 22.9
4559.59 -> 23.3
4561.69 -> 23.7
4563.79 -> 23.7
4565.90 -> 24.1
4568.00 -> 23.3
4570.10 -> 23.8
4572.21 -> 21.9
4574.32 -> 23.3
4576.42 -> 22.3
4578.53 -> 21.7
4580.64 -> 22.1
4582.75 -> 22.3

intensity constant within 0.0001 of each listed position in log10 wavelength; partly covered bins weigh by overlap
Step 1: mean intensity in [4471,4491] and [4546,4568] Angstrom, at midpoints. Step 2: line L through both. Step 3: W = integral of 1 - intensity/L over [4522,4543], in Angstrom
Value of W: 0.7 Angstrom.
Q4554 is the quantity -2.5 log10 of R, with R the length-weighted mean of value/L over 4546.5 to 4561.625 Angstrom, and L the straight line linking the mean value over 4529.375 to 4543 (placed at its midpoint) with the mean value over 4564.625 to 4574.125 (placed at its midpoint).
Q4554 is 0.00 mag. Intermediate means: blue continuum 22.5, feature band 22.8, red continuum 23.3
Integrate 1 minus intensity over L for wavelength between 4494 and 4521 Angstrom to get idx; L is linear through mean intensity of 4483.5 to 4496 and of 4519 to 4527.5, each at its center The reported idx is -2.1 Angstrom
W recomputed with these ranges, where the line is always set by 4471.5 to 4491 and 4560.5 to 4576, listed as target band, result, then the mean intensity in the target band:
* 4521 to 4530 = 0.59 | 21.4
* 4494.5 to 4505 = -0.22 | 23.1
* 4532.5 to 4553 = 0.37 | 22.7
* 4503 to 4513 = -0.89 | 24.7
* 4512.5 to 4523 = -0.21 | 23.3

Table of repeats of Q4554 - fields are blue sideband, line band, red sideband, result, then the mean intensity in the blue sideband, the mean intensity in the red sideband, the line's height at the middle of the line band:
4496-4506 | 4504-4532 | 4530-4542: 0.00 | 23.4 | 22.6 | 23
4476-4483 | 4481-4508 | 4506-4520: 0.01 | 22.3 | 24.1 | 23.1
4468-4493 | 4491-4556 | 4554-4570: 0.00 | 22.5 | 23.4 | 23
